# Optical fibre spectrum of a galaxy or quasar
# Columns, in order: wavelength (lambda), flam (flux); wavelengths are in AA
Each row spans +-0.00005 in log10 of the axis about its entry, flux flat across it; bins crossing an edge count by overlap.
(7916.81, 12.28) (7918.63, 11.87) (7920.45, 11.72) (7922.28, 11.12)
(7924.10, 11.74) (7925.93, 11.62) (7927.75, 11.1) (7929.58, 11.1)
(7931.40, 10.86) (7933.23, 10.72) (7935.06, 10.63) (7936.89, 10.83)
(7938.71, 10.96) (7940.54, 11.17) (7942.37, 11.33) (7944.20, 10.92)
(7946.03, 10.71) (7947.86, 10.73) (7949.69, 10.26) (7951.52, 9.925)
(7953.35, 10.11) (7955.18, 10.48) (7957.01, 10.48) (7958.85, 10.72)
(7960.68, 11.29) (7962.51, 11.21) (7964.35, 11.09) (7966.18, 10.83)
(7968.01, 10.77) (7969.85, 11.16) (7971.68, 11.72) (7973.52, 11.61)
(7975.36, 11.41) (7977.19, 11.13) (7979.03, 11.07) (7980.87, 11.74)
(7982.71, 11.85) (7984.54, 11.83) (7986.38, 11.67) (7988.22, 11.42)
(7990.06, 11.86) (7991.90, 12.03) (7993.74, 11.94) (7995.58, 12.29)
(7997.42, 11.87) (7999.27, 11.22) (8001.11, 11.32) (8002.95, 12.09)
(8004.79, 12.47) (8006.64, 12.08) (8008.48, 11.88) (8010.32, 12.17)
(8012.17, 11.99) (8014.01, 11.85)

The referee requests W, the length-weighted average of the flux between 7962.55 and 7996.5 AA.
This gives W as 11.5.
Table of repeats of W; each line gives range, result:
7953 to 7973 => 10.9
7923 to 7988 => 11.1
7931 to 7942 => 10.9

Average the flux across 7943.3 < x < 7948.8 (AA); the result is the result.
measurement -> 10.8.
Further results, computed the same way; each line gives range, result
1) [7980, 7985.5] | 11.8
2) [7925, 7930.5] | 11.3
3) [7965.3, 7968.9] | 10.8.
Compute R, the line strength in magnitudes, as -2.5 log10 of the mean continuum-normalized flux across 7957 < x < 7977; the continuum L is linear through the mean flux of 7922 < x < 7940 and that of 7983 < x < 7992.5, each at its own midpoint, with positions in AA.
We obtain 0.04 mag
